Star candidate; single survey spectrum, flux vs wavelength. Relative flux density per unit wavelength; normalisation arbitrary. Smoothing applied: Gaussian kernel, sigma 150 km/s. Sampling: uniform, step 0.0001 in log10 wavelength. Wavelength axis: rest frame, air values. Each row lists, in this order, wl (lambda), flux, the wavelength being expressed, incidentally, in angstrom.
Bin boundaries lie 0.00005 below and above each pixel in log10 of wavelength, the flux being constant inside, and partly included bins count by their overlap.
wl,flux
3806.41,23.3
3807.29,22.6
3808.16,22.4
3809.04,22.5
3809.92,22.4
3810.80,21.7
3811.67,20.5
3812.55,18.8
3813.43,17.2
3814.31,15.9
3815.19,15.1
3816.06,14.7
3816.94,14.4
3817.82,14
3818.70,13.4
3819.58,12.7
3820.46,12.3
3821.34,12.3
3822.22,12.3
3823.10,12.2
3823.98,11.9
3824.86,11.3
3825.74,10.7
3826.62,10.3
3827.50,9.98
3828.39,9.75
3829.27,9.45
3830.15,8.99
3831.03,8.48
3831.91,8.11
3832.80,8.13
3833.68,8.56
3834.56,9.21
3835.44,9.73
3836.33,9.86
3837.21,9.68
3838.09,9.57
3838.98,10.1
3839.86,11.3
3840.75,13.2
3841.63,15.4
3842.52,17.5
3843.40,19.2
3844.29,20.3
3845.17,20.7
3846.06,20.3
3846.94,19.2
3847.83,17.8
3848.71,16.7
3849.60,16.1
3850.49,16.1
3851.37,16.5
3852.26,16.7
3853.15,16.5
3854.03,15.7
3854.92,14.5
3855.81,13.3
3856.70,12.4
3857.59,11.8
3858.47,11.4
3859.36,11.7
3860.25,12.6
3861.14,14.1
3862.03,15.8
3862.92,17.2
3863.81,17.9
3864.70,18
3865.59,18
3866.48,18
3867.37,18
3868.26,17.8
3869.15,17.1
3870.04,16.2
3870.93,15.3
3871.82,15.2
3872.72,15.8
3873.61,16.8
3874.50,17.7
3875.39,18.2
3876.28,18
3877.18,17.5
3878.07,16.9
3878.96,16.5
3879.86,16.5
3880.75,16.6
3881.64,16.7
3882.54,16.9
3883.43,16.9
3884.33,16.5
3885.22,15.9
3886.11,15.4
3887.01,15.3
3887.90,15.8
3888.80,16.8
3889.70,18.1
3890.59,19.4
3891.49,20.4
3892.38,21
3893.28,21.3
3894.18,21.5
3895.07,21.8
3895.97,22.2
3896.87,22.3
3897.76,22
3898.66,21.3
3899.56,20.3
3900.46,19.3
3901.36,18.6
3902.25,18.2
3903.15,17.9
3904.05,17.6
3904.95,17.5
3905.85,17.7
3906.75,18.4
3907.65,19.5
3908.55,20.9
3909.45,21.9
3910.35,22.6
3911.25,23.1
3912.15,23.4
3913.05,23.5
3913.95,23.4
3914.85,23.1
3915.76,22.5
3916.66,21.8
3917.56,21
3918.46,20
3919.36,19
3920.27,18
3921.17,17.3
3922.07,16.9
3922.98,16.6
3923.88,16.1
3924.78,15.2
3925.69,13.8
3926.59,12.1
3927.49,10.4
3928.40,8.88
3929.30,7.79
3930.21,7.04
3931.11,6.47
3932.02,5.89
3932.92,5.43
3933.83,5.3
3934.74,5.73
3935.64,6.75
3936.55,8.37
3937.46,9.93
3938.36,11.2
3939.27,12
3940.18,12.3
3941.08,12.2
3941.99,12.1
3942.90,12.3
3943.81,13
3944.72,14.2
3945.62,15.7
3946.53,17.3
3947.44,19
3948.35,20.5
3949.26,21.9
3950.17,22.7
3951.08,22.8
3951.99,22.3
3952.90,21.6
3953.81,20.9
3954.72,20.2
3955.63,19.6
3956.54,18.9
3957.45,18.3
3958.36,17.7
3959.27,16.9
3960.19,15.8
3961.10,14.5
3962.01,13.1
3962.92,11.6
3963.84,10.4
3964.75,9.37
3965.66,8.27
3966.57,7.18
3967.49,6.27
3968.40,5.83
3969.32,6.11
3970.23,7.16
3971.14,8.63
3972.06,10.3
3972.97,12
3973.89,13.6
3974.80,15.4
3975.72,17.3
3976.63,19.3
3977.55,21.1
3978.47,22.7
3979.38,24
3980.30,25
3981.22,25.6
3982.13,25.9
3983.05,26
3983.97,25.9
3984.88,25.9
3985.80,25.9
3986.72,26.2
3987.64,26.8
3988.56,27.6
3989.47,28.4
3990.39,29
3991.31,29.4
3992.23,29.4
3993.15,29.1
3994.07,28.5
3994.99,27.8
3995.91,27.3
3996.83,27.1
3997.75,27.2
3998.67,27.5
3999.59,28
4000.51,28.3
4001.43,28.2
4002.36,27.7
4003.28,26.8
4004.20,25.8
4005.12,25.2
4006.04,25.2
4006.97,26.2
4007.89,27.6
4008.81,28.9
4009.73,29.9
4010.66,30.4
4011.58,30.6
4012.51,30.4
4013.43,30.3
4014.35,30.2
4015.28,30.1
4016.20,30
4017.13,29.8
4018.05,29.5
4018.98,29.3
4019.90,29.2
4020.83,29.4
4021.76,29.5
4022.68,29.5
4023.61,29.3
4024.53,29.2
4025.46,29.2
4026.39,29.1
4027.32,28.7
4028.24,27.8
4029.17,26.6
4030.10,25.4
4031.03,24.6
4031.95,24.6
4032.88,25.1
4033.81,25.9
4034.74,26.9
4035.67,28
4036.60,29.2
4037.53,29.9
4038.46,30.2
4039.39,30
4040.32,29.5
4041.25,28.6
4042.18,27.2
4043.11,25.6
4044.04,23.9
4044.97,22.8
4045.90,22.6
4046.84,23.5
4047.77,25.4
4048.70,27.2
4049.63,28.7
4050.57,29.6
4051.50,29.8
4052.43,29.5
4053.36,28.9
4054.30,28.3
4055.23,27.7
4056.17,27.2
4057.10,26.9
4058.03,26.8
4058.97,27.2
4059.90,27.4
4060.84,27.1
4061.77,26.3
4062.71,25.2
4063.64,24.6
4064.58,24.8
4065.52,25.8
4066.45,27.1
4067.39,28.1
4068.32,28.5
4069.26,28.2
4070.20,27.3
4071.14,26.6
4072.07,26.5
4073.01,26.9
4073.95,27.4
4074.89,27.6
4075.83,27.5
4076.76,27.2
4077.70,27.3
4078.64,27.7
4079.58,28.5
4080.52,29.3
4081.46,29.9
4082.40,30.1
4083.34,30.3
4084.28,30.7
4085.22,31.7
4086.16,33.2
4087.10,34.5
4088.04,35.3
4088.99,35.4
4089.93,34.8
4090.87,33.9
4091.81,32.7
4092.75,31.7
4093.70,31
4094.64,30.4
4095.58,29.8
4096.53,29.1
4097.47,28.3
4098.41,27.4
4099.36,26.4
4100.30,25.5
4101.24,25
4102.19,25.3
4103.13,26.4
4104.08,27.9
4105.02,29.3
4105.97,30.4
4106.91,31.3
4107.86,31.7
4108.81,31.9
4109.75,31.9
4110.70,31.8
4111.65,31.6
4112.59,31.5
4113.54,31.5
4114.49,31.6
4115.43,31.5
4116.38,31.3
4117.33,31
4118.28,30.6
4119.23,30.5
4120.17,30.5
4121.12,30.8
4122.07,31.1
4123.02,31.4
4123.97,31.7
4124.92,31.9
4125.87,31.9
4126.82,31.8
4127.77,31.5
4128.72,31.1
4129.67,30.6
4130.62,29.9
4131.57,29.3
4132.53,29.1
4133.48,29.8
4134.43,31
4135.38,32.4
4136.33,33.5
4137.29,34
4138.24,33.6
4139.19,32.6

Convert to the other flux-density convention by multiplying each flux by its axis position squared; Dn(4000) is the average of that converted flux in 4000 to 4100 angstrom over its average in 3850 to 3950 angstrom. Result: 1.87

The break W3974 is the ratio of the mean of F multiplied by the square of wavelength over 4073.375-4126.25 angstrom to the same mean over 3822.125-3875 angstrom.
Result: 2.44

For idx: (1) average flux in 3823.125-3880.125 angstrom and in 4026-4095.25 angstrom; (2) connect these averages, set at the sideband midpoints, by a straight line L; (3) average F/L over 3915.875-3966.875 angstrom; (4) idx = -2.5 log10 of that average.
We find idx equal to 0.37 mag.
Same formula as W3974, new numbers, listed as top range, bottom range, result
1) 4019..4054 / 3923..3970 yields 2.20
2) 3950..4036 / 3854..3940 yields 1.50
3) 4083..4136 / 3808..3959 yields 2.16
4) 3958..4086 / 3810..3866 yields 1.98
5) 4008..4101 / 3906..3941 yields 2.02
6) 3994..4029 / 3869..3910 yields 1.66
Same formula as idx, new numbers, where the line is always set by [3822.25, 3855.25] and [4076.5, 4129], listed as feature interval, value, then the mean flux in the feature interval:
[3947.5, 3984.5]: 0.267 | 16.9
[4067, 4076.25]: 0.041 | 27.4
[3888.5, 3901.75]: -0.206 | 20.5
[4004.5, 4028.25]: -0.167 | 29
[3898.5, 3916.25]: -0.158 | 20.5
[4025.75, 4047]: -0.027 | 26.8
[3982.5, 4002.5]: -0.183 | 27.6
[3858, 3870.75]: -0.073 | 16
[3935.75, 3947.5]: 0.497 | 12.7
